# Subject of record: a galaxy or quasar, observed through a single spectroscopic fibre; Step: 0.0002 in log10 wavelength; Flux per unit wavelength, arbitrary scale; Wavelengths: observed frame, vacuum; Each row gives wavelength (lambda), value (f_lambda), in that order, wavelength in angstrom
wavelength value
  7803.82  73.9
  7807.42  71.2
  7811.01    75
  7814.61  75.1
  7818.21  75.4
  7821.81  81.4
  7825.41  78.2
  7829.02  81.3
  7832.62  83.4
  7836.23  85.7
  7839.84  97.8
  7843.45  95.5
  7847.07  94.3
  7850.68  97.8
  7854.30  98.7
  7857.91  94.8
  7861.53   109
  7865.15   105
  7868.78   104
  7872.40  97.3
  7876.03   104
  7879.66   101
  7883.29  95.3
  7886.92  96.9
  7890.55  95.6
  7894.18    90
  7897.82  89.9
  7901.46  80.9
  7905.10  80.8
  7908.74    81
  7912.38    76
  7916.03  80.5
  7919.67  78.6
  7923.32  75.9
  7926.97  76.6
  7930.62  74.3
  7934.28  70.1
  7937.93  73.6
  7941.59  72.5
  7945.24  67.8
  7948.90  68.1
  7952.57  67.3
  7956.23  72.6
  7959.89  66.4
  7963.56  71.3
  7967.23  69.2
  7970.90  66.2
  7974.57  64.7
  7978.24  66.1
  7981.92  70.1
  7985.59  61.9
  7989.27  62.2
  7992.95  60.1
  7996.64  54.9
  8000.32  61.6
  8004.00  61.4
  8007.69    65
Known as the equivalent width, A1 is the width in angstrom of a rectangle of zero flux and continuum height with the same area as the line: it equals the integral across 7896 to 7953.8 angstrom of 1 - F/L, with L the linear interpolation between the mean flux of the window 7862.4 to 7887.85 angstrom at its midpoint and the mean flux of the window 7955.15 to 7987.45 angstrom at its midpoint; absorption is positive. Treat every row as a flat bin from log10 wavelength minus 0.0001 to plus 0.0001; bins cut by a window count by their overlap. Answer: 5.31 angstrom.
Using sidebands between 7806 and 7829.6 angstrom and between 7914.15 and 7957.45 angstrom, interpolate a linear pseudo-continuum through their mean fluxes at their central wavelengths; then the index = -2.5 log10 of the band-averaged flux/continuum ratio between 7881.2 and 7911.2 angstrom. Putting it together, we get -0.19 mag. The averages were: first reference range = 76.7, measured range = 88.7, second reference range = 73.2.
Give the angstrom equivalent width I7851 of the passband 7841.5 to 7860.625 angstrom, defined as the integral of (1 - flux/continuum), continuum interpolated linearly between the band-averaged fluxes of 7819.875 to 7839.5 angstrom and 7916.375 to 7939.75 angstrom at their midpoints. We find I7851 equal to -3.6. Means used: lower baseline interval 83.1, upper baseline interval 75.2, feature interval 96.8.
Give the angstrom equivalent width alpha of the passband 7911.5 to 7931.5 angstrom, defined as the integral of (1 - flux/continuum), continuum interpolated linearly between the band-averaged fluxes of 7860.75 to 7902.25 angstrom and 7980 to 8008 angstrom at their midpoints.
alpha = 1.8 angstrom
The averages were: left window 97.5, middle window 77.2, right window 62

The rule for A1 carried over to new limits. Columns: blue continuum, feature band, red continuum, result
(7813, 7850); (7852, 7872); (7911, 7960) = -4.94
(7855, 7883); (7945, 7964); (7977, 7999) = 1.18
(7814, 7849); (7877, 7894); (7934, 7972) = -4.03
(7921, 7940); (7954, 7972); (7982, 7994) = -0.39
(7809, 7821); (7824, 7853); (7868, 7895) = -2.03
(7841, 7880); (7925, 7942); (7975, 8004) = 1.13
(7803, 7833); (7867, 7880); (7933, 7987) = -4.92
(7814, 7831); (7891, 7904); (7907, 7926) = -1.52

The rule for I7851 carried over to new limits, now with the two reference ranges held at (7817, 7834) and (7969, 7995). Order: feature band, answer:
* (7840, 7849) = -1.99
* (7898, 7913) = -1.88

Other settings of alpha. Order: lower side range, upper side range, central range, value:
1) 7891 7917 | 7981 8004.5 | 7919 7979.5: 1.4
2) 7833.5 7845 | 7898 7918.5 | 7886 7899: -1.5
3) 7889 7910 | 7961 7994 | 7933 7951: 1.2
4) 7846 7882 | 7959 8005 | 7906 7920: 1.0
